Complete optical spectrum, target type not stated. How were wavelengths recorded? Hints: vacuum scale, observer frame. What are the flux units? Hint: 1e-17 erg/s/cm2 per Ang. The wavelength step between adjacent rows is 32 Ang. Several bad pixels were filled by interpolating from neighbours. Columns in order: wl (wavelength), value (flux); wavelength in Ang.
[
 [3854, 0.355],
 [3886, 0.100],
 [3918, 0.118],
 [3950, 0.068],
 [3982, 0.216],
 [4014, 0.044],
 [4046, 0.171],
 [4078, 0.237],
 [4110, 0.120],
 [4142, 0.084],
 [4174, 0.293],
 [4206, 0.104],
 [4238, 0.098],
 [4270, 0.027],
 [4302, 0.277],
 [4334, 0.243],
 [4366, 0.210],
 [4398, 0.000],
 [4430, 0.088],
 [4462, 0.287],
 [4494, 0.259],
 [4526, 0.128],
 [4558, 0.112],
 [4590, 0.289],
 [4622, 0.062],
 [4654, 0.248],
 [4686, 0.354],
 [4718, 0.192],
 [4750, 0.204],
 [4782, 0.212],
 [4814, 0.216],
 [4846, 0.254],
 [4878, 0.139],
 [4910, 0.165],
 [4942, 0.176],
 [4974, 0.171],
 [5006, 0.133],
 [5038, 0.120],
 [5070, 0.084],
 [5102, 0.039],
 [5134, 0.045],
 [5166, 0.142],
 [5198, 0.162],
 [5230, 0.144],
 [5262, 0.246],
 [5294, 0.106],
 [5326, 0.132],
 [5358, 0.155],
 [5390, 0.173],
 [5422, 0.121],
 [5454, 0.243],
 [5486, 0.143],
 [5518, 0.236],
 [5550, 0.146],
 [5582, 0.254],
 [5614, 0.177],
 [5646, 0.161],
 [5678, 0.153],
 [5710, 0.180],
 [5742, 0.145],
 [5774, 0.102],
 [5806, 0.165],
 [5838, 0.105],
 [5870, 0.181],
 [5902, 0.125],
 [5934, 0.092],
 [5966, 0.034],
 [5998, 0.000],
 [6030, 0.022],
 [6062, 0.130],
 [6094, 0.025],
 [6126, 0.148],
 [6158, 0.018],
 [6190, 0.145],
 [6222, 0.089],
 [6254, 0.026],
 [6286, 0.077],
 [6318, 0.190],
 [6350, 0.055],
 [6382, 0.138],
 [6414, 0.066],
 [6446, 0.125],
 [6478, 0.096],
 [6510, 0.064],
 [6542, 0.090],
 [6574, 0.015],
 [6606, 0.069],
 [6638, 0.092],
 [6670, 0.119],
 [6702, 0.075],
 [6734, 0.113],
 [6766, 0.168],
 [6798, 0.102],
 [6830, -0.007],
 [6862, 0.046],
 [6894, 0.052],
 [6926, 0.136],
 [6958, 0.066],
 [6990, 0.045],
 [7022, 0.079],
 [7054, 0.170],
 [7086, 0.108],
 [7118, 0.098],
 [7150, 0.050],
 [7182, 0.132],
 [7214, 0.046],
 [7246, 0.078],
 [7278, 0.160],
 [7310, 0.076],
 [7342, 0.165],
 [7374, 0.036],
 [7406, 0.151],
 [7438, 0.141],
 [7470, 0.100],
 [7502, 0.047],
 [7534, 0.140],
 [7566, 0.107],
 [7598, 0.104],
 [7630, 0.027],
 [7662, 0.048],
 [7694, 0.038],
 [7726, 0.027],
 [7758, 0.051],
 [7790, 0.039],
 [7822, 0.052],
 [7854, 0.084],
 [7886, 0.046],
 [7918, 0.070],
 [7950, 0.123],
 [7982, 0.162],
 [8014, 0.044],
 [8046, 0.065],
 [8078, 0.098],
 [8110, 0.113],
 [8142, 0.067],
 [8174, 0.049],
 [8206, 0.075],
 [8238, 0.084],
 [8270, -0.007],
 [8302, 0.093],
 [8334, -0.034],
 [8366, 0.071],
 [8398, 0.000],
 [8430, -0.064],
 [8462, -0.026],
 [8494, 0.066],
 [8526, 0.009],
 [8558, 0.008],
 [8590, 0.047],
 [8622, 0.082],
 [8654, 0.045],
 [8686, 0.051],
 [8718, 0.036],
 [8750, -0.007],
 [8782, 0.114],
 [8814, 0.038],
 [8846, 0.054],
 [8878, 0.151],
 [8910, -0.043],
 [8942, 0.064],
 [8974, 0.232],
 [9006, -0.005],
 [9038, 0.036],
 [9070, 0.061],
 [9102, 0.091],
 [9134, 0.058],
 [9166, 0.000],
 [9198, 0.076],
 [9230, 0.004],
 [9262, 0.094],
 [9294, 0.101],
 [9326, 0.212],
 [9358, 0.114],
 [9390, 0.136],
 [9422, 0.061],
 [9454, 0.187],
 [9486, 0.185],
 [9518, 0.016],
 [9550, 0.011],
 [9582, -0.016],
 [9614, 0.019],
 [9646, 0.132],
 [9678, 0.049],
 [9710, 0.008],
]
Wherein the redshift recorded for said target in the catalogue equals 1.40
